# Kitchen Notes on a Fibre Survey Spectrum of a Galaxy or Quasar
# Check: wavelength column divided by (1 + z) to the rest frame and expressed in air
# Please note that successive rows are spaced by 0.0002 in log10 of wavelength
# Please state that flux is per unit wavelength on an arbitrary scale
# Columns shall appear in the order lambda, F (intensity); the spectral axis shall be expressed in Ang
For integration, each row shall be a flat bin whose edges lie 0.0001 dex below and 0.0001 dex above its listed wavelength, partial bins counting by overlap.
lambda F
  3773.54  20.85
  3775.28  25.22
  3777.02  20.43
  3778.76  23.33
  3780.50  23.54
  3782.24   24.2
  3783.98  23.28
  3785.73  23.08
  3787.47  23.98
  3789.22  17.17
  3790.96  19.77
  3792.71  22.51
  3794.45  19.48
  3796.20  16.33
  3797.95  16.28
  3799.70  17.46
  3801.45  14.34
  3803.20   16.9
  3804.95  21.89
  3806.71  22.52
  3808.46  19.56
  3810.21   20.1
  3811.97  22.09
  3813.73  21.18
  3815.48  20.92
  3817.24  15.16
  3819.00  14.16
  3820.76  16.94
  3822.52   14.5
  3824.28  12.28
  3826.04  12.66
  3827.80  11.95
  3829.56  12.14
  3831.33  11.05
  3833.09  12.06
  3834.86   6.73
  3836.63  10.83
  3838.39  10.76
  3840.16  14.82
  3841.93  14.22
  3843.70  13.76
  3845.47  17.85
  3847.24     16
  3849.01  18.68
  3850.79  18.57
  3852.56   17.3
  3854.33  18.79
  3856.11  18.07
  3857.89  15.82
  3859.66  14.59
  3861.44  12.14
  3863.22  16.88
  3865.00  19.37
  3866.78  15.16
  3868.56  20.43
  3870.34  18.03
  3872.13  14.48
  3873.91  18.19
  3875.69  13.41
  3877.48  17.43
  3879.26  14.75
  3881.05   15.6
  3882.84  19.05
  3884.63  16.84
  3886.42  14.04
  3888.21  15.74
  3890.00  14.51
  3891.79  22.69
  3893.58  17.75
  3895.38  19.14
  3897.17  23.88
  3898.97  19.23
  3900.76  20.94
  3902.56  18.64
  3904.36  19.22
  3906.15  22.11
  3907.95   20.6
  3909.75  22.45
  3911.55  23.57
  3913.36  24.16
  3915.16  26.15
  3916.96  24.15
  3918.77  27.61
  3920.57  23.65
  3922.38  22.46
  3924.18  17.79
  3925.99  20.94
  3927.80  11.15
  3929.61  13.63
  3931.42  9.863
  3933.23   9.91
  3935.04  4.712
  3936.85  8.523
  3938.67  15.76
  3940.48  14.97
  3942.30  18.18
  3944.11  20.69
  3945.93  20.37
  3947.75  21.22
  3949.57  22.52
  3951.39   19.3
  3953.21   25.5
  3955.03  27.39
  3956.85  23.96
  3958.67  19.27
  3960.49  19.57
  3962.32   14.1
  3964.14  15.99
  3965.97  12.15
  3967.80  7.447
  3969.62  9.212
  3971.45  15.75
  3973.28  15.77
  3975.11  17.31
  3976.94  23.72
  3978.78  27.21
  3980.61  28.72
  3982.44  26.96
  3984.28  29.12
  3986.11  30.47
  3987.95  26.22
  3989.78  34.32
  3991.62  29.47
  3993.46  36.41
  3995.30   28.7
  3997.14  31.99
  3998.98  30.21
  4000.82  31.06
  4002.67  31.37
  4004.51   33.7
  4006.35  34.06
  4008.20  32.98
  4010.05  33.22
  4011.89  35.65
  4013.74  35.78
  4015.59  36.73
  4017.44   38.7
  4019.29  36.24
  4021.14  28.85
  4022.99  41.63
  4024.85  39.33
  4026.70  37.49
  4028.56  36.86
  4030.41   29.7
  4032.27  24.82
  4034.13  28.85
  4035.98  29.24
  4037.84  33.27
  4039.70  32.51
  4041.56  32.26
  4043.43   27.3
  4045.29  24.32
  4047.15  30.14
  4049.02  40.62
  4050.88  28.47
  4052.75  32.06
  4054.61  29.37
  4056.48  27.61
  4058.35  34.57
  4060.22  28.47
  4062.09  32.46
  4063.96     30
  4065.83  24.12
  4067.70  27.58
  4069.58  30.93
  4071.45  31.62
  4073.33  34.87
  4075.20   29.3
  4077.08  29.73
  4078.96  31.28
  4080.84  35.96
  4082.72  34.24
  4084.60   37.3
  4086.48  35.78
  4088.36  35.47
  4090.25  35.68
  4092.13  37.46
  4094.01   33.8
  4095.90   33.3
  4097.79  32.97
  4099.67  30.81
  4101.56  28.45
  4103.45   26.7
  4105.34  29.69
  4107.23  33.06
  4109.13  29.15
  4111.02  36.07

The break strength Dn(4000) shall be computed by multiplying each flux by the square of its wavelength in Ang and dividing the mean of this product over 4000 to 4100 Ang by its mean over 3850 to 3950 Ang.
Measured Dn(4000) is 1.96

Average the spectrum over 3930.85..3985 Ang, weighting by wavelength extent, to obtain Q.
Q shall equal 18.2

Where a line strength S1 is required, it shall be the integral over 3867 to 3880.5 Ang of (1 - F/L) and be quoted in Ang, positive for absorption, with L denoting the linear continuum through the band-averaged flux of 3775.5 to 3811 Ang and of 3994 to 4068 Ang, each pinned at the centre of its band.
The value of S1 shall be 4.3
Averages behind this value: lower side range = 20.4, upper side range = 32.1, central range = 16.6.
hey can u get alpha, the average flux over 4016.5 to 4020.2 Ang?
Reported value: 37.5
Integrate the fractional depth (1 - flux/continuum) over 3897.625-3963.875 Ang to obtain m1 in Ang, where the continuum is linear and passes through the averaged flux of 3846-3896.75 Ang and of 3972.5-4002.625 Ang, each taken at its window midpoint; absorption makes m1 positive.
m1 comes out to 9.3 Ang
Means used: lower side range 17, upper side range 28.1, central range 19.3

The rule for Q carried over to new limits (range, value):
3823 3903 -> 15.9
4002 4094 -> 32.7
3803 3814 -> 20.8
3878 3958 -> 19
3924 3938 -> 11.8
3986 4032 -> 33.6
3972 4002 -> 27.9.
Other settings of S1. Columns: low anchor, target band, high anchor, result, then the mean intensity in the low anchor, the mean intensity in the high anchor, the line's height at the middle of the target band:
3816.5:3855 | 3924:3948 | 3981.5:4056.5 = 9.5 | 14.1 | 32.2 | 24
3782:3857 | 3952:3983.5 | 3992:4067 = 9.4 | 17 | 32.2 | 27.7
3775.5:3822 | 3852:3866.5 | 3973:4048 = 4.1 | 19.9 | 31.2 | 23.1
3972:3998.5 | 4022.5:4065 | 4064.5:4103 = -1.8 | 27.5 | 32.4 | 30.4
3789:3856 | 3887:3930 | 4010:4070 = 3.8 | 16.3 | 32.1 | 22.5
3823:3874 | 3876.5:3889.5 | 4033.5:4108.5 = 1.0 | 14.9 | 31.5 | 17.5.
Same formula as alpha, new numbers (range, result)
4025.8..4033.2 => 32.2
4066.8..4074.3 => 31.3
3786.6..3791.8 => 20.3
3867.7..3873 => 17.6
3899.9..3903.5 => 19.7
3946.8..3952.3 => 21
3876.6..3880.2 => 16.1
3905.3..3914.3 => 22.6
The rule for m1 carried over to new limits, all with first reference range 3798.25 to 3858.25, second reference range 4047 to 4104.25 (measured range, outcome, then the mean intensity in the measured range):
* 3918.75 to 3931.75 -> 2.4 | 18.1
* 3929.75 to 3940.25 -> 5.7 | 10.4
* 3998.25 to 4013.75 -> -3.1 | 33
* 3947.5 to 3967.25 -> 3.6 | 19.8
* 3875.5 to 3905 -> 3.1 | 17.9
